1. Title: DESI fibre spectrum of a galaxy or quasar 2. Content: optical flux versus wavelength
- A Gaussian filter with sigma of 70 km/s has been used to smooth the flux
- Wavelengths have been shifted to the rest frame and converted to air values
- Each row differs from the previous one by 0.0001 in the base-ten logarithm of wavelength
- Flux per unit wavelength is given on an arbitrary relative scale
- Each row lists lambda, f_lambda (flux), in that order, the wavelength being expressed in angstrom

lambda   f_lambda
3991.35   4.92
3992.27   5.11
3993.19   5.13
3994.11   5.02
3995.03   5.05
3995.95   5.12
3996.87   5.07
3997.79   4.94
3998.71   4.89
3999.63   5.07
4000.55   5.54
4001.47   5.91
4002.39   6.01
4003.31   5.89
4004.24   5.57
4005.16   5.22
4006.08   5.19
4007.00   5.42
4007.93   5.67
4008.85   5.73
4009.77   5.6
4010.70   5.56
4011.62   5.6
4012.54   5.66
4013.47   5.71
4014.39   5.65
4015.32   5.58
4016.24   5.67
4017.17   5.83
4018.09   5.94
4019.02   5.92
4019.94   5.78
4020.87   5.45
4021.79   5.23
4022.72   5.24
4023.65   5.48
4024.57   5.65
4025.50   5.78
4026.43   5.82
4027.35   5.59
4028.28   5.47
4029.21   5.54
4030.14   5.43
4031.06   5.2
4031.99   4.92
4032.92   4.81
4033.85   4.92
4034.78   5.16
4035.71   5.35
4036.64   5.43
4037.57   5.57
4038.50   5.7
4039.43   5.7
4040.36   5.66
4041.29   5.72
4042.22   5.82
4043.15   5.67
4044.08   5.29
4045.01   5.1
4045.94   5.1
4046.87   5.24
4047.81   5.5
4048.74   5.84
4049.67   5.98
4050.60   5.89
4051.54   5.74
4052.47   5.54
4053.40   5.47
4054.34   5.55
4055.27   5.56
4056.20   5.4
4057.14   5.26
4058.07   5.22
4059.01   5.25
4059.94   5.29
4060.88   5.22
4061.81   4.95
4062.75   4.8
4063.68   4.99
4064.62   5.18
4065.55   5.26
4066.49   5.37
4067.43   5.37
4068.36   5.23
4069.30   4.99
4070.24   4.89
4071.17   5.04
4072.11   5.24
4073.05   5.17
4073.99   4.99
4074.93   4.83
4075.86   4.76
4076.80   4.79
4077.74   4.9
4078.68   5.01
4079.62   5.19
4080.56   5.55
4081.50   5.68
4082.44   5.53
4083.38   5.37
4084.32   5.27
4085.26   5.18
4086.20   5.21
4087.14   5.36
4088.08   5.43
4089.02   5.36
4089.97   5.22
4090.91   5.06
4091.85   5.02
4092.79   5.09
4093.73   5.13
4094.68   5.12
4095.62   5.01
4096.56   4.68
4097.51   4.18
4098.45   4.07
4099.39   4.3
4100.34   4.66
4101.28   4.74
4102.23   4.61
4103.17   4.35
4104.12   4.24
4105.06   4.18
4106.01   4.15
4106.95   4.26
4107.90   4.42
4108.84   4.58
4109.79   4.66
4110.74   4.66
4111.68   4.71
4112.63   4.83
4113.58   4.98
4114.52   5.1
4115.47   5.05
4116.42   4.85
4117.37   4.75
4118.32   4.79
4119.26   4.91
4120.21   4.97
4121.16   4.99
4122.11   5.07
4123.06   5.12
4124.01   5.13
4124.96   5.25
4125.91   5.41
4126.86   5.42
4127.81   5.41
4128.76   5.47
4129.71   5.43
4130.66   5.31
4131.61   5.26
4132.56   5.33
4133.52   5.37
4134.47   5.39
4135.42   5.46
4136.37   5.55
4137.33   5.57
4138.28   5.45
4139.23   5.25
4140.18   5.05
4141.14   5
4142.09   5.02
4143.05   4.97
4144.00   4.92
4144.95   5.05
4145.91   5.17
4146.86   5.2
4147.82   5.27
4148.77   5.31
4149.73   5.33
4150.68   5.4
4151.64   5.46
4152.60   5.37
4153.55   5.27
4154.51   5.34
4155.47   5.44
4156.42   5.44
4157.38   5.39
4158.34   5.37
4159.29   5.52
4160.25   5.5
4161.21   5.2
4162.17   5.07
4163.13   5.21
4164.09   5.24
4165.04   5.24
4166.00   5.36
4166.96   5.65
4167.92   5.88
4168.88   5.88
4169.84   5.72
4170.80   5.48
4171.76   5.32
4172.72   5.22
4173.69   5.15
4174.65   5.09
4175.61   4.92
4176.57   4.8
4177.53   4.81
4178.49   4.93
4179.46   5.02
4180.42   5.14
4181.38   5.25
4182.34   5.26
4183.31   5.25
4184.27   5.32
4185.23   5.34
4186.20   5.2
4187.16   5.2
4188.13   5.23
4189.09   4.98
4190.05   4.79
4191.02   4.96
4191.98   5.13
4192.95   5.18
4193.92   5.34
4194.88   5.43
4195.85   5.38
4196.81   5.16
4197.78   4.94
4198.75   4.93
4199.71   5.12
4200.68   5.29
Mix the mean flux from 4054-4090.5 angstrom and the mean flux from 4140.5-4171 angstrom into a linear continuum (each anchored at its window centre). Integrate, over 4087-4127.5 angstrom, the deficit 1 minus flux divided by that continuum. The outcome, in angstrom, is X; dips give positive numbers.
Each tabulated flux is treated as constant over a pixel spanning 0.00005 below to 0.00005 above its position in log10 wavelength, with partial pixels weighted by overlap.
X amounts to 3.26 angstrom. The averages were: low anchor 5.2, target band 4.83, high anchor 5.33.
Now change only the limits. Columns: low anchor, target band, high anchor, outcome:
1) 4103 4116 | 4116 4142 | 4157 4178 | -2.1 angstrom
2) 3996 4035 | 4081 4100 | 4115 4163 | 1.0 angstrom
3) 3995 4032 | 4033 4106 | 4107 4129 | 0.8 angstrom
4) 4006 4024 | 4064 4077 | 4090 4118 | -0.1 angstrom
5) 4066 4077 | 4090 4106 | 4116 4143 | 1.5 angstrom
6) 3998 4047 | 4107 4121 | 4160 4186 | 1.5 angstrom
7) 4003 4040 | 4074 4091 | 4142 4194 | 0.6 angstrom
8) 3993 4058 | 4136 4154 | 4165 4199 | 0.1 angstrom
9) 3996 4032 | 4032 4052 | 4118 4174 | 0.0 angstrom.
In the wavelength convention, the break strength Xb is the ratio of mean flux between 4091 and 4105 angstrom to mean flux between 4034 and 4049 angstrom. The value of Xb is 0.9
